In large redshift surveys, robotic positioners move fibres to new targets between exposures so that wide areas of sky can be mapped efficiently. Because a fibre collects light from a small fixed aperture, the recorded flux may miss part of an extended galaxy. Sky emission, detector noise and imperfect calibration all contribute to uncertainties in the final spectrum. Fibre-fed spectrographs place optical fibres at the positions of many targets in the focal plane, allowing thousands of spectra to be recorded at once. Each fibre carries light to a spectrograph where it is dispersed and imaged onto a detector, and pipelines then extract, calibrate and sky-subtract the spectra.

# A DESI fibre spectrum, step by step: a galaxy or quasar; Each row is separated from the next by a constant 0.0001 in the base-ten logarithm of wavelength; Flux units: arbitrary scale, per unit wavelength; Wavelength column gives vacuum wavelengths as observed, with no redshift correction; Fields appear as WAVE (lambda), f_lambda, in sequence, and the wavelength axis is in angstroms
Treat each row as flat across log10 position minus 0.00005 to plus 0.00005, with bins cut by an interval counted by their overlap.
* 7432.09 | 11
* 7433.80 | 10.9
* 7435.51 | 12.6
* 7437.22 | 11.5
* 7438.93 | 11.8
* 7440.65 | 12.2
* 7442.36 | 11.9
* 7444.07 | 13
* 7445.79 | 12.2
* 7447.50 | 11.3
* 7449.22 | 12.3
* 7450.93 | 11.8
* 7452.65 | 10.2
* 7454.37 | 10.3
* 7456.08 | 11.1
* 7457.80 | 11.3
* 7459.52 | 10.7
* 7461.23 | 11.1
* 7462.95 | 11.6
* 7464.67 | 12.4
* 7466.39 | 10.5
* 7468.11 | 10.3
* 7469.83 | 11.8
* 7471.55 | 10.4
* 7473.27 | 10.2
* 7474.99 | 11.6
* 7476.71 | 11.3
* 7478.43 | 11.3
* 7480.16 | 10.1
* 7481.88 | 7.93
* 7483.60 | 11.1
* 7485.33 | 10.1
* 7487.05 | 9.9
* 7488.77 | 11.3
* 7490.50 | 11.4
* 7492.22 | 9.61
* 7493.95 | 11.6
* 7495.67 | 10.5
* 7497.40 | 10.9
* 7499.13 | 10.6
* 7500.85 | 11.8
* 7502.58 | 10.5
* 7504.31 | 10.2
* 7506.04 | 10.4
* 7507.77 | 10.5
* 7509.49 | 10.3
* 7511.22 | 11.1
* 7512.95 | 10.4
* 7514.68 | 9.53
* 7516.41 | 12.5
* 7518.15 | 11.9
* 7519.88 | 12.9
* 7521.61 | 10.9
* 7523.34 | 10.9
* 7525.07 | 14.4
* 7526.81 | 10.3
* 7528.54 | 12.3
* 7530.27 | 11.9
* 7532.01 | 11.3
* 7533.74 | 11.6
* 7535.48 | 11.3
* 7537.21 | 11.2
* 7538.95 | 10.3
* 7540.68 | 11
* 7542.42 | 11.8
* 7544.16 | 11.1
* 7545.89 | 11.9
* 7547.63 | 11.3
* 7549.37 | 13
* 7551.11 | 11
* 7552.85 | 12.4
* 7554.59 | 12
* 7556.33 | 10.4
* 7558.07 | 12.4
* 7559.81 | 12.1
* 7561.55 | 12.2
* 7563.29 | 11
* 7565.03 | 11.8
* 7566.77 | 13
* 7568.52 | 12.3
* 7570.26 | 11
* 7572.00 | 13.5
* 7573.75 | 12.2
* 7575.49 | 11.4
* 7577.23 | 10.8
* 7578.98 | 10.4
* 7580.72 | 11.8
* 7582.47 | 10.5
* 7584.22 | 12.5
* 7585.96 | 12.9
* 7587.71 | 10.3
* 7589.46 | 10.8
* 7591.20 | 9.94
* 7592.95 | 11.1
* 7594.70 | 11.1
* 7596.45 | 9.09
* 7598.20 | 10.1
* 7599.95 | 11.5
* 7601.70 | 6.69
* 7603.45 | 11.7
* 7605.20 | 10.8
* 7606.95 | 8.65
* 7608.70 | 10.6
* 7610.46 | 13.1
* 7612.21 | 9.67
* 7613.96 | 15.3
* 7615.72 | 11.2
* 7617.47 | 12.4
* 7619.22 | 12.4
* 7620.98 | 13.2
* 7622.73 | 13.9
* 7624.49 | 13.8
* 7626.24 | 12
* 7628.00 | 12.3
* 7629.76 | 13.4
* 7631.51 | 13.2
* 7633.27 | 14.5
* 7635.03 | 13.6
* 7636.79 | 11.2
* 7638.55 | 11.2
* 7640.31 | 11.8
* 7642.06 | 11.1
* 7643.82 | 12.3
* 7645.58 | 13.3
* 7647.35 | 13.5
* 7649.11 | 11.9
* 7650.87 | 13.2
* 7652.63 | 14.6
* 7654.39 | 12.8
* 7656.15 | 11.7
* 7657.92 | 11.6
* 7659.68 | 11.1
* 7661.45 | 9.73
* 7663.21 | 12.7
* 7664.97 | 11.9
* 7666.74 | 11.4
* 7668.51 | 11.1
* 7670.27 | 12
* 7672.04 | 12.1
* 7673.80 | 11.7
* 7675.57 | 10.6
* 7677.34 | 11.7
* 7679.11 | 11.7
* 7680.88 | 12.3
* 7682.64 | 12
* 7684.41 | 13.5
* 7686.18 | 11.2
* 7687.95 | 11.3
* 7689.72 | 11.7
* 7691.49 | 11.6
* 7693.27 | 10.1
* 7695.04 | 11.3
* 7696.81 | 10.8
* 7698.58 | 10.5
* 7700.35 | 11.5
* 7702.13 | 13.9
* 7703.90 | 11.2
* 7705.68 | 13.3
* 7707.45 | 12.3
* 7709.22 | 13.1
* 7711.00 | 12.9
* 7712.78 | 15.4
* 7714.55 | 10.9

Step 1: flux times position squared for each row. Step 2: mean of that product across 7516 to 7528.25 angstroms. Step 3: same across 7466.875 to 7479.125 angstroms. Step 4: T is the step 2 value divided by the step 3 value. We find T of 1.1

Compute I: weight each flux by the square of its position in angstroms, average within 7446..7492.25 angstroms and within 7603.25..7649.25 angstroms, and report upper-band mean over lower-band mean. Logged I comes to 1.18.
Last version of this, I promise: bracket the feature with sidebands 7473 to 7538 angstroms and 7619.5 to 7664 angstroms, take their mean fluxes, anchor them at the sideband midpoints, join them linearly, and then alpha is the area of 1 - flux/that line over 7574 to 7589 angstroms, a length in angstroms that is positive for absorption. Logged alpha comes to 0.6 angstroms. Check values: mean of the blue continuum 11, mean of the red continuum 12.5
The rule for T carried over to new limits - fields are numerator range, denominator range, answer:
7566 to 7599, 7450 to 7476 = 1.06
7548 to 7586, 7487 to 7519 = 1.11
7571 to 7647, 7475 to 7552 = 1.08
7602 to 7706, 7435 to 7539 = 1.12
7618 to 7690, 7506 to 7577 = 1.09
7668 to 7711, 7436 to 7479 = 1.10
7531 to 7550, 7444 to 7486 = 1.06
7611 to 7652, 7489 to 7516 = 1.23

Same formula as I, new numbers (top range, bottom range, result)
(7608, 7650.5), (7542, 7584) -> 1.09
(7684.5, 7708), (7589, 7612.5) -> 1.15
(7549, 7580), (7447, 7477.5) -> 1.09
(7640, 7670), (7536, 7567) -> 1.07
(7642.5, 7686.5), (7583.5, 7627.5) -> 1.07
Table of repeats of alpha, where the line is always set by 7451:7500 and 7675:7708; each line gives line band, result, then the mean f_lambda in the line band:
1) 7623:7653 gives -3.3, 12.7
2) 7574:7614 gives 1.6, 10.8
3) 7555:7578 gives -1.4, 11.9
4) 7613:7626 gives -1.9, 13.1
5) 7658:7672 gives 0.2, 11.5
